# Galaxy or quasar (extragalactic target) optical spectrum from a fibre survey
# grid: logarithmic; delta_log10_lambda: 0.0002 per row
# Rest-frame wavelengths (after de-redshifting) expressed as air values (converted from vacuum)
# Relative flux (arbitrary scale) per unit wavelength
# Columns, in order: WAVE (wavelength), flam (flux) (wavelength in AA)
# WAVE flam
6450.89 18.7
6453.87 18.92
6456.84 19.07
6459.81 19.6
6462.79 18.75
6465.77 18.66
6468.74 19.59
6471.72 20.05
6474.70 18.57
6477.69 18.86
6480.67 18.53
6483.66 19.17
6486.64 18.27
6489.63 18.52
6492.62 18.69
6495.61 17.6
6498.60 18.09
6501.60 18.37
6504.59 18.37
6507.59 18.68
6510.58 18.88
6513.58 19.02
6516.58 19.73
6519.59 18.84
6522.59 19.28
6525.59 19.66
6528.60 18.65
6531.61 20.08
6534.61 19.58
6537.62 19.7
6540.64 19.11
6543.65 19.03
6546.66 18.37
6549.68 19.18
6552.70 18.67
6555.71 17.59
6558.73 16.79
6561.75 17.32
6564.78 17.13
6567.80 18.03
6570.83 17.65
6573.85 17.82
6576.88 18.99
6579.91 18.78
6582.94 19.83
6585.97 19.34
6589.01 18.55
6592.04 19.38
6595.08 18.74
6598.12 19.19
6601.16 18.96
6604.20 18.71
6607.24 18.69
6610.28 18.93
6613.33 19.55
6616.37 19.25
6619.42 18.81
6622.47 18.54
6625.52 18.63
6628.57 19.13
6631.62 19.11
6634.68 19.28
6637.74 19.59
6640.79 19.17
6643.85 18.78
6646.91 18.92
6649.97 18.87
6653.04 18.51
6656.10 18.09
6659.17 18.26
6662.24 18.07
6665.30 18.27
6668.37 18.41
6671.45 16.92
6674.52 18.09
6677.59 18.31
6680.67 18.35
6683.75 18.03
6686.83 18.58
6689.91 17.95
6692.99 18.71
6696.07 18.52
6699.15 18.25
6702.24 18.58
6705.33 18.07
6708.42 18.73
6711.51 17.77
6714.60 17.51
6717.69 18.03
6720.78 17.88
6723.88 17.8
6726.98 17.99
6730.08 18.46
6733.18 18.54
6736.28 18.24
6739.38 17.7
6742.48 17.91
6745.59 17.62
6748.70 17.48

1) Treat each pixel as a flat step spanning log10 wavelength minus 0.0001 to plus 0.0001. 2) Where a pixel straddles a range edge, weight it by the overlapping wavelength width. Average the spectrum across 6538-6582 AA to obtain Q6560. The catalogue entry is 18.2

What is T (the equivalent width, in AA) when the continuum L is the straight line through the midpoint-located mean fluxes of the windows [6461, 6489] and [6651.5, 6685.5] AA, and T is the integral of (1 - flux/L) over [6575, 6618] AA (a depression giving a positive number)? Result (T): -1.5 AA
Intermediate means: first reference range 18.9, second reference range 18.1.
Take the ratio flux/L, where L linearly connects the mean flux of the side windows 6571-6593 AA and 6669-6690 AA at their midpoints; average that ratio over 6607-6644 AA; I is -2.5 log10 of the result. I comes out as -0.03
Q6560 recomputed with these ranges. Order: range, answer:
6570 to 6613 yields 18.9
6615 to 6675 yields 18.6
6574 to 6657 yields 19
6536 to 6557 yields 18.8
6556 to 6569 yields 17.3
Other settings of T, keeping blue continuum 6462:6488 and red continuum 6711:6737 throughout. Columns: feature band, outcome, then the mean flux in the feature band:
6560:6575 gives 0.8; 17.6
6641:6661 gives -0.3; 18.6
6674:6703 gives -0.3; 18.3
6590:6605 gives -0.4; 19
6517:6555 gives -0.9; 19.2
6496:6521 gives 0.2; 18.7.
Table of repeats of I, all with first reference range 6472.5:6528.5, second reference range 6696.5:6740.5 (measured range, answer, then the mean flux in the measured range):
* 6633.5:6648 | -0.05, 19.2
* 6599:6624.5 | -0.03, 18.9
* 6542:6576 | 0.04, 18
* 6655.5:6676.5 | 0.02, 18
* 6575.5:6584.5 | -0.04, 19.2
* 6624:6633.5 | -0.03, 19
